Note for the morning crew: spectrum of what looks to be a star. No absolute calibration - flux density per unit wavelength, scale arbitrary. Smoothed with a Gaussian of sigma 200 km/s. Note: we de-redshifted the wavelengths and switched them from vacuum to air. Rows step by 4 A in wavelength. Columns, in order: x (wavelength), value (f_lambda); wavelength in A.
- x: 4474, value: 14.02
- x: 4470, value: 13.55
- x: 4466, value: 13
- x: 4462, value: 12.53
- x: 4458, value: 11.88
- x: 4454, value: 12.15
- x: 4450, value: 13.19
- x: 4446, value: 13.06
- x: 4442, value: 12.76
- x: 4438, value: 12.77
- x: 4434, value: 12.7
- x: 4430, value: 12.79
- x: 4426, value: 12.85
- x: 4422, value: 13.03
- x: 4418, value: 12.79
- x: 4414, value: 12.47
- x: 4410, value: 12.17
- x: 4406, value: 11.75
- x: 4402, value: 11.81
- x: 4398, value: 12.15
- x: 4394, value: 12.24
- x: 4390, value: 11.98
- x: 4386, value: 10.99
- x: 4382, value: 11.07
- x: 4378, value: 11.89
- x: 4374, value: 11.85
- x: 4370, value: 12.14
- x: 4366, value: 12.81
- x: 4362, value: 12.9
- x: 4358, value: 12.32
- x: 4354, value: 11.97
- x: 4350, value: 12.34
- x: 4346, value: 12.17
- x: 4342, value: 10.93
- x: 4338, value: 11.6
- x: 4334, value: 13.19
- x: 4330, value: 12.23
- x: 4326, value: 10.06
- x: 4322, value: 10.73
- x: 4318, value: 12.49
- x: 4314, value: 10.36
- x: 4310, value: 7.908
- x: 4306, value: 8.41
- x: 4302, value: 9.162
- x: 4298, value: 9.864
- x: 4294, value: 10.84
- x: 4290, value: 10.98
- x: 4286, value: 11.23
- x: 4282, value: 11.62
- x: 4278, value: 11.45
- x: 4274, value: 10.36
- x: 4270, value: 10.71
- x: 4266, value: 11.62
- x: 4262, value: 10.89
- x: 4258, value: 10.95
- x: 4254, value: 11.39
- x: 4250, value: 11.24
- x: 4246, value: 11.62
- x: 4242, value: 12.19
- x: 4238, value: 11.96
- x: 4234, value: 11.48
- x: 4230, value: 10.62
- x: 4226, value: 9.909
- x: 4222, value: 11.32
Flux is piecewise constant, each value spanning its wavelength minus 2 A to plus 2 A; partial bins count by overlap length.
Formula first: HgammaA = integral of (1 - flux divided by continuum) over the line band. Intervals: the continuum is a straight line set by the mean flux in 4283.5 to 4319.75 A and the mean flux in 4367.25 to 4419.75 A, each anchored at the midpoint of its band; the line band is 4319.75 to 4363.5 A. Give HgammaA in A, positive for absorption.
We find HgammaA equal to -3.7 A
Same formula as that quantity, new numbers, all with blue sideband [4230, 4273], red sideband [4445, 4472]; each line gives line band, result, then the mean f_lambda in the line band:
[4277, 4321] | 4.86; 10.4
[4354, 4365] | -0.39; 12.5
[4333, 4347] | 0.09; 11.9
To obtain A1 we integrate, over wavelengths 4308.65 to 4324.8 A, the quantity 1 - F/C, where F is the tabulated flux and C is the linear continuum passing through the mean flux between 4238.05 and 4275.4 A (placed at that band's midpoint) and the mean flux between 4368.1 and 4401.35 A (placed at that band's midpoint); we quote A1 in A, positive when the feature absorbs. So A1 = 1.49 A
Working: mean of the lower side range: 11.3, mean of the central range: 10.5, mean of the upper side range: 11.8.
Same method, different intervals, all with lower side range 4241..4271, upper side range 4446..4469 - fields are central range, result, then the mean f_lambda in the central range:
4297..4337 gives 4.2 A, 10.5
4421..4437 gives -0.5 A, 12.8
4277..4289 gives 0.1 A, 11.4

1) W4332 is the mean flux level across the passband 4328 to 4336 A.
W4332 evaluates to 12.7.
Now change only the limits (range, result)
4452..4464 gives 12.2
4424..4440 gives 12.8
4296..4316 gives 9.14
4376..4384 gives 11.5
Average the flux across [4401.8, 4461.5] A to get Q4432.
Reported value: 12.6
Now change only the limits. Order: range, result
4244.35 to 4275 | 11.1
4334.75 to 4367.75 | 12.2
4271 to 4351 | 10.9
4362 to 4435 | 12.2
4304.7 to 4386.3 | 11.5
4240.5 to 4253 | 11.6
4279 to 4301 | 10.9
